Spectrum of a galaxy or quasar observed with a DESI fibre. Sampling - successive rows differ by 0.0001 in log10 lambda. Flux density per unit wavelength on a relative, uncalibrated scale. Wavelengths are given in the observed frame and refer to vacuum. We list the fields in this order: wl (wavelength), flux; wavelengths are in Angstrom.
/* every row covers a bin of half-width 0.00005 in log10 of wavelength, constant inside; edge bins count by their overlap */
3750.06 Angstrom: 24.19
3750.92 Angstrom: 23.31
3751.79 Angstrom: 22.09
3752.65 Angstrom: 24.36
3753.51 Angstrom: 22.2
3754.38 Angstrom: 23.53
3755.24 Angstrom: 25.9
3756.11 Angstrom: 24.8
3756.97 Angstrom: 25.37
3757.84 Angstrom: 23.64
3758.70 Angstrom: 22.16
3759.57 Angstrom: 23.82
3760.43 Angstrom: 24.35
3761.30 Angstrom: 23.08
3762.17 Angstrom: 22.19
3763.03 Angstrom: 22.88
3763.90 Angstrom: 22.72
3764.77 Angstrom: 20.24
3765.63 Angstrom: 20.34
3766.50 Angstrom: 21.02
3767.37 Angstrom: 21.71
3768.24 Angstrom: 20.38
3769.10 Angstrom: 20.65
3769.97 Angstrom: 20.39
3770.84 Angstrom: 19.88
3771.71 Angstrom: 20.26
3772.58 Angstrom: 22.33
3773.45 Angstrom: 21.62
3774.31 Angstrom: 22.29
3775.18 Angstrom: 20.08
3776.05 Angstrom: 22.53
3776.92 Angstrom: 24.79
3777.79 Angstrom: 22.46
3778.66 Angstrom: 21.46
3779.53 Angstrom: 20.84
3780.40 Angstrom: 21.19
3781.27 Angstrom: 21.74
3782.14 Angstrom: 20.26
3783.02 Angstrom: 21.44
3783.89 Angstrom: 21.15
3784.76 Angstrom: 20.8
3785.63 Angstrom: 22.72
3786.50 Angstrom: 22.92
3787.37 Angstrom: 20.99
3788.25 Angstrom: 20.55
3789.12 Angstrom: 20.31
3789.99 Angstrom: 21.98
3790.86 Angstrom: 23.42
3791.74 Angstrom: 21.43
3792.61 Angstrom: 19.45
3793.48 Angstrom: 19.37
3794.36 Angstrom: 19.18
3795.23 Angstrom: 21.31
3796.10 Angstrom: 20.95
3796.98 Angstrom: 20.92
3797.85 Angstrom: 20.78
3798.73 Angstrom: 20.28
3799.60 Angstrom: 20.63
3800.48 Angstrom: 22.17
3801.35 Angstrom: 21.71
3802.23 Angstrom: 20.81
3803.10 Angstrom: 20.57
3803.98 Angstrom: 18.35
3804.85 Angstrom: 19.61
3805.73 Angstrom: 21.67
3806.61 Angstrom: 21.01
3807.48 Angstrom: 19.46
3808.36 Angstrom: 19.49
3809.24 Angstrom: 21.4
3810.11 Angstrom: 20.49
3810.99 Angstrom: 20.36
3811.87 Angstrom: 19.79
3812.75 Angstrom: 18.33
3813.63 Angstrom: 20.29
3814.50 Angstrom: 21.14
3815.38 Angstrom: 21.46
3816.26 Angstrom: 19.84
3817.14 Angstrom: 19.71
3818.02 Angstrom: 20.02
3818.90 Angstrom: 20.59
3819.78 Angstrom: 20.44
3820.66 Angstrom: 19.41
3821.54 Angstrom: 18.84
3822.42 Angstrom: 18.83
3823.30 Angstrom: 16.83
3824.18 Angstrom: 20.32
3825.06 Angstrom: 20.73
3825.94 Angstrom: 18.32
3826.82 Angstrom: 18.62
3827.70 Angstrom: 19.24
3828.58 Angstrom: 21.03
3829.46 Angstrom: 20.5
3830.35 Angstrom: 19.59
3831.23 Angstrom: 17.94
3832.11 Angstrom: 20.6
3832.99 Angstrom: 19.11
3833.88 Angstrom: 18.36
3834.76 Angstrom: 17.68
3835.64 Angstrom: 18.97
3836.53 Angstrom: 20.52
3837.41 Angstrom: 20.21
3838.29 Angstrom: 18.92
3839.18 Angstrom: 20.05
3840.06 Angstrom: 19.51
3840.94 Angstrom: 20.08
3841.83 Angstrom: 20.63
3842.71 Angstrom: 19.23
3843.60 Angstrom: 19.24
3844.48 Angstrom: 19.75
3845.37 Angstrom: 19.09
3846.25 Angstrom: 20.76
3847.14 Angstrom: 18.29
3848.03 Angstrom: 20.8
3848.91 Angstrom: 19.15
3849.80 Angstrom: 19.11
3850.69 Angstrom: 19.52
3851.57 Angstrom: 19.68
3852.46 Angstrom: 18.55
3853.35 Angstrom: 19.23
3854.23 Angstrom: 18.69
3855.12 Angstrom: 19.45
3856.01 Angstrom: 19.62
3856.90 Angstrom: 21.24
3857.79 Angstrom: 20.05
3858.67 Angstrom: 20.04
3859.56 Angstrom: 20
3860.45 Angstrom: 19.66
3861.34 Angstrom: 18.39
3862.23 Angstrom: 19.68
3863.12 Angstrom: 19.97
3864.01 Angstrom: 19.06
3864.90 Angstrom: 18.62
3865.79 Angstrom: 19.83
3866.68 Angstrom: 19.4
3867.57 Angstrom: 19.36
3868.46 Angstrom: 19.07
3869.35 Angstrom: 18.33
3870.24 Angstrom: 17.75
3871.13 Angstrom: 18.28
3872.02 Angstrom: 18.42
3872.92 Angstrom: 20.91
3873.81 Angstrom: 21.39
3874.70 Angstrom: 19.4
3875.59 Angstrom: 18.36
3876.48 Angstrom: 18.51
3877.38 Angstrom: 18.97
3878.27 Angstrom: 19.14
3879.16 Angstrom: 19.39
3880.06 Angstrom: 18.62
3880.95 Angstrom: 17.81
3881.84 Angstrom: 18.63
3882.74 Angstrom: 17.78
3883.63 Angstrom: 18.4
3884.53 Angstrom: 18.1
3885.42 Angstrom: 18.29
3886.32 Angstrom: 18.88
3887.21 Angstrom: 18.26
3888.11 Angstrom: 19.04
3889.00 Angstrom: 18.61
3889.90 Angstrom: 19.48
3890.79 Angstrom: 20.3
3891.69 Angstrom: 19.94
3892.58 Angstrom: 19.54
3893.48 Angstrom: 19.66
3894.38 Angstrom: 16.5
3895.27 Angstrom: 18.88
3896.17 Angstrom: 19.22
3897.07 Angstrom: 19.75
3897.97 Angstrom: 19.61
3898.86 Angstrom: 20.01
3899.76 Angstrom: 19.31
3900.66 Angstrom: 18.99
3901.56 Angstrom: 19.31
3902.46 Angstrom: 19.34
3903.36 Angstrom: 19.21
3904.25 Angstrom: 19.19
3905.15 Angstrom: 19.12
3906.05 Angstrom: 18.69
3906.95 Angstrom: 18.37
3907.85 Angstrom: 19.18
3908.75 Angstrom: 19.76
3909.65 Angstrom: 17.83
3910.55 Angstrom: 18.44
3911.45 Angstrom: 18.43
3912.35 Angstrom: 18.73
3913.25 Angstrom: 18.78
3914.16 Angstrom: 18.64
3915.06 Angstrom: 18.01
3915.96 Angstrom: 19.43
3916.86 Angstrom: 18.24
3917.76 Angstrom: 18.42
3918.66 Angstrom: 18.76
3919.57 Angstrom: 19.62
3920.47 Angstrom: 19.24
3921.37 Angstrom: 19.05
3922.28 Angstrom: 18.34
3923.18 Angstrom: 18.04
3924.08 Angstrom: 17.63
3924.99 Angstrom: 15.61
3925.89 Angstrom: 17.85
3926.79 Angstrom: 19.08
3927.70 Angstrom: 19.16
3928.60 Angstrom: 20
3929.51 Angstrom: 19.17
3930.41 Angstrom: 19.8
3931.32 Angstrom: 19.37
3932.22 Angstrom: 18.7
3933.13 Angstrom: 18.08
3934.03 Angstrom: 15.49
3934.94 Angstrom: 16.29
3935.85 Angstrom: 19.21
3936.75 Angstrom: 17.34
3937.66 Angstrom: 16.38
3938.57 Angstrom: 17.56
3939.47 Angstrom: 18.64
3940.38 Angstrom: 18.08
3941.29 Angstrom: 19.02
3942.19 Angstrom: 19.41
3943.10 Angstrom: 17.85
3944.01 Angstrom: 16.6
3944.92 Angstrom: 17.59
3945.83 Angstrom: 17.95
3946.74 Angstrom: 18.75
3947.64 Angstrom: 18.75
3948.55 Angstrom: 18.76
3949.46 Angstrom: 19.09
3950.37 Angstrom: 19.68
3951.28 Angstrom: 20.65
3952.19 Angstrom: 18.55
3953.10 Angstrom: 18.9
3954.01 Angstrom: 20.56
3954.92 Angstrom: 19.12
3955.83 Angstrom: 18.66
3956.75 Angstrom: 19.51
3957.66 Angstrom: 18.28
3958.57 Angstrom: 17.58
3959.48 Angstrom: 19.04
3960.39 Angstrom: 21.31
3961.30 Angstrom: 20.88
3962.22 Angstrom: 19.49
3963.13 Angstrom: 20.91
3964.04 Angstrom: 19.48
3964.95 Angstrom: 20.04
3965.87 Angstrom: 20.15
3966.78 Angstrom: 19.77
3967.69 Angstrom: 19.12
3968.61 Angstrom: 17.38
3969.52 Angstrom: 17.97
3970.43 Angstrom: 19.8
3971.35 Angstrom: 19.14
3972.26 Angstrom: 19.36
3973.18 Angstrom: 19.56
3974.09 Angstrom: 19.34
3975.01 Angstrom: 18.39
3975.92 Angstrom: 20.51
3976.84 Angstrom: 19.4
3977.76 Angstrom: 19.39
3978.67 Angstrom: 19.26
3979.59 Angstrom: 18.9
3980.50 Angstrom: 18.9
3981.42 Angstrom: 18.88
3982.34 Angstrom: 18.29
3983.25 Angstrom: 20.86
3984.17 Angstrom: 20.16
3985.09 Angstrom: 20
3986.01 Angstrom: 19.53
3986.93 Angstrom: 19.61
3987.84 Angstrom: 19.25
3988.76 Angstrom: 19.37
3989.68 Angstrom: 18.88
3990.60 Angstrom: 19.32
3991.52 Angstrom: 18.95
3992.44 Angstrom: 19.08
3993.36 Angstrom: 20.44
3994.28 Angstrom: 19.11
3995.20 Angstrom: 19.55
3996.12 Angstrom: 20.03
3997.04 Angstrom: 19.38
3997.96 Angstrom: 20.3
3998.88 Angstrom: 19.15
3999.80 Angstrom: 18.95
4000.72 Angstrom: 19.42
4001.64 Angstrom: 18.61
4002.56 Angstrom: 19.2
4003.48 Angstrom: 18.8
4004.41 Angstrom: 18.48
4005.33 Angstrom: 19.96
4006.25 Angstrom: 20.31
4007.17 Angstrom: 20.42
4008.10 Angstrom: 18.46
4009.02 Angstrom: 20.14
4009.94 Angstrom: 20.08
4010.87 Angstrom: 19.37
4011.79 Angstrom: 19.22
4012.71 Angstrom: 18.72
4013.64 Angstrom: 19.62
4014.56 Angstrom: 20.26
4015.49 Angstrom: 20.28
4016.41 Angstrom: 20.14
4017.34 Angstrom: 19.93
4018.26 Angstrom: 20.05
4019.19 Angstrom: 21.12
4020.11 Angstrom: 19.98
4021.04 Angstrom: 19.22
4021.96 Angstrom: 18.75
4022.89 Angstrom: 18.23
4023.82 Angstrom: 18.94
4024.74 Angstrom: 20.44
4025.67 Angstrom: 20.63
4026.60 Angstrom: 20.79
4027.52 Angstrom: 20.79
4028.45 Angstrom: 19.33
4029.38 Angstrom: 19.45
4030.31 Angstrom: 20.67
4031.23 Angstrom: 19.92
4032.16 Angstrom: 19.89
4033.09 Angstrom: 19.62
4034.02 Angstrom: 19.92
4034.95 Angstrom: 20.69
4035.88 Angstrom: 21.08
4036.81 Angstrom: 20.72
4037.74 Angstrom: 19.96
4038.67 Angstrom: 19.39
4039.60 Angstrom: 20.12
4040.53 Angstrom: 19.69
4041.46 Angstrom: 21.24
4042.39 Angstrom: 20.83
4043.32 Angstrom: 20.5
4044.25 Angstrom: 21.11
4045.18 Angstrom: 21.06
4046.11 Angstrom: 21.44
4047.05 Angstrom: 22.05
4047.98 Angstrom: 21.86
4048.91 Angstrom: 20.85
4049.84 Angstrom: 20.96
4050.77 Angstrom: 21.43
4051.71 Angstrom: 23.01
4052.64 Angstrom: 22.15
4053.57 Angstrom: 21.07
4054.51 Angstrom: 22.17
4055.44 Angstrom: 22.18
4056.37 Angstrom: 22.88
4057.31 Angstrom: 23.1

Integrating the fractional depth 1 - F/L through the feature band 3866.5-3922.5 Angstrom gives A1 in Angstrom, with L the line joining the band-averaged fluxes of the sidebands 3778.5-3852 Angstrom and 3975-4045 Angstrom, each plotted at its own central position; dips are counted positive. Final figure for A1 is 2.97 Angstrom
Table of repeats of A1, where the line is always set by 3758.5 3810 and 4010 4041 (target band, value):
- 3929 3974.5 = 3.3 Angstrom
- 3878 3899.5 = 1.8 Angstrom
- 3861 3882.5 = 1.8 Angstrom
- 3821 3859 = 2.7 Angstrom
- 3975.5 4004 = 1.0 Angstrom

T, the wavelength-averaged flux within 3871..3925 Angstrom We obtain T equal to 18.9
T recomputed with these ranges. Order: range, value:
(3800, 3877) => 19.6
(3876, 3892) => 18.8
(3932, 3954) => 18.3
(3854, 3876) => 19.4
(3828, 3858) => 19.6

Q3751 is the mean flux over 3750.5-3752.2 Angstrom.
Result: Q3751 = 22.6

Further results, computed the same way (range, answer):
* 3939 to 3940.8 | 18.4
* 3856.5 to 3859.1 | 20.5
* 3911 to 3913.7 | 18.7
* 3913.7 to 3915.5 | 18.3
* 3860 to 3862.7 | 19.2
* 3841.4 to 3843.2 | 19.9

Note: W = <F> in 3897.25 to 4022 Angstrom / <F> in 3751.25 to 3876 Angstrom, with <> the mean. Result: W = 0.93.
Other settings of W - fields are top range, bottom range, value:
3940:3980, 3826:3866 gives 0.98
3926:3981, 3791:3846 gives 0.95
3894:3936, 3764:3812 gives 0.89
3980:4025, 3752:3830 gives 0.92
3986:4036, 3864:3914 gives 1.04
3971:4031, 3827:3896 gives 1.02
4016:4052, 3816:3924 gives 1.06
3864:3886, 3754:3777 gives 0.85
